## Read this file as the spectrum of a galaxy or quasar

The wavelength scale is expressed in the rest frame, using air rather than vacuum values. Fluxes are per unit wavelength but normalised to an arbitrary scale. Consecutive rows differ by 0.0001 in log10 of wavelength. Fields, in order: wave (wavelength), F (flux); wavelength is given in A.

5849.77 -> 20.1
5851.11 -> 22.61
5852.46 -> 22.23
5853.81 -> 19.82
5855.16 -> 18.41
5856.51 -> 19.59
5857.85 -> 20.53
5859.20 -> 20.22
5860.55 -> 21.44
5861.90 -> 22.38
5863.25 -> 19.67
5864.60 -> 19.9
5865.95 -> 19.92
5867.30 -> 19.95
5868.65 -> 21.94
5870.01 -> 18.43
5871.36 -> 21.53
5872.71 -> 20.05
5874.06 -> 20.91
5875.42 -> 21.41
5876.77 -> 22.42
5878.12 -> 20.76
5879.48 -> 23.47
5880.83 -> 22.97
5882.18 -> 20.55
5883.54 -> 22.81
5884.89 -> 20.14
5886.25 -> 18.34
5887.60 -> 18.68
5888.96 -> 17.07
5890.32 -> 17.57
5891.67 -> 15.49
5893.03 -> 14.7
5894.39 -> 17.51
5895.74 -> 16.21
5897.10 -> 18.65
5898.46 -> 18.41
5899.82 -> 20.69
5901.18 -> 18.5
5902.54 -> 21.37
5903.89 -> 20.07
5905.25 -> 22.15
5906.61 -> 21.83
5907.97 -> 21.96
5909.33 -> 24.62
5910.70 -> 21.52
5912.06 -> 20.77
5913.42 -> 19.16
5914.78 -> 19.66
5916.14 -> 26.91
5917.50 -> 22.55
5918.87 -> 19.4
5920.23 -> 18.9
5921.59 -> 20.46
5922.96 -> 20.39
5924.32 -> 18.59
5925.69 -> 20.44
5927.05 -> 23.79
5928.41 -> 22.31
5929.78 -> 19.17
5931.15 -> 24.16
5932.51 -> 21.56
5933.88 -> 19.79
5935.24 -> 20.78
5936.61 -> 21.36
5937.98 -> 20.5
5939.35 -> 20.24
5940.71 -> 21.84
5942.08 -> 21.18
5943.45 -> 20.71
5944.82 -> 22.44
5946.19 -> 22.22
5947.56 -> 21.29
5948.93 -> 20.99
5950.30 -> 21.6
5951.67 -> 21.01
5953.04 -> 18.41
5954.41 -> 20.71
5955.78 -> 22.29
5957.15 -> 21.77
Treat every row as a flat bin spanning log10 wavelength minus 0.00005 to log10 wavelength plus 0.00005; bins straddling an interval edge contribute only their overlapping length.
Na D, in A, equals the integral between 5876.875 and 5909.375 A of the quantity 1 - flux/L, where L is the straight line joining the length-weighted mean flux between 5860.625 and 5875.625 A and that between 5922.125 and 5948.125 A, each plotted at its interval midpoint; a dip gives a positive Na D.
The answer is 1.7 A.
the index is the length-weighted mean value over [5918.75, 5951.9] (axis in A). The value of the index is 21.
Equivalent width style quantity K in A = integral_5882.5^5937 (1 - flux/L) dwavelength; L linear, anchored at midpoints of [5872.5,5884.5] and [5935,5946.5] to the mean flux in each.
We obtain 3.21 A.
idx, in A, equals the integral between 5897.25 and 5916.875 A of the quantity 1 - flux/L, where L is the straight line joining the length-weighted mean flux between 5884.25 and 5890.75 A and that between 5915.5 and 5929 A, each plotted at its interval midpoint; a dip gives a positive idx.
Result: -1.1 A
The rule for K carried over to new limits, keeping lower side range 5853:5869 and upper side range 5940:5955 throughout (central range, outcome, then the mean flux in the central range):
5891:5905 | 1.61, 18.3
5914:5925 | 0.01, 20.8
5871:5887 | -0.62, 21.3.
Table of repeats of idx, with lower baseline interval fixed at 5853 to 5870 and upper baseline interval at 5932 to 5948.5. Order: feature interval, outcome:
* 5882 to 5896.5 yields 1.8 A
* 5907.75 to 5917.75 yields -0.6 A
